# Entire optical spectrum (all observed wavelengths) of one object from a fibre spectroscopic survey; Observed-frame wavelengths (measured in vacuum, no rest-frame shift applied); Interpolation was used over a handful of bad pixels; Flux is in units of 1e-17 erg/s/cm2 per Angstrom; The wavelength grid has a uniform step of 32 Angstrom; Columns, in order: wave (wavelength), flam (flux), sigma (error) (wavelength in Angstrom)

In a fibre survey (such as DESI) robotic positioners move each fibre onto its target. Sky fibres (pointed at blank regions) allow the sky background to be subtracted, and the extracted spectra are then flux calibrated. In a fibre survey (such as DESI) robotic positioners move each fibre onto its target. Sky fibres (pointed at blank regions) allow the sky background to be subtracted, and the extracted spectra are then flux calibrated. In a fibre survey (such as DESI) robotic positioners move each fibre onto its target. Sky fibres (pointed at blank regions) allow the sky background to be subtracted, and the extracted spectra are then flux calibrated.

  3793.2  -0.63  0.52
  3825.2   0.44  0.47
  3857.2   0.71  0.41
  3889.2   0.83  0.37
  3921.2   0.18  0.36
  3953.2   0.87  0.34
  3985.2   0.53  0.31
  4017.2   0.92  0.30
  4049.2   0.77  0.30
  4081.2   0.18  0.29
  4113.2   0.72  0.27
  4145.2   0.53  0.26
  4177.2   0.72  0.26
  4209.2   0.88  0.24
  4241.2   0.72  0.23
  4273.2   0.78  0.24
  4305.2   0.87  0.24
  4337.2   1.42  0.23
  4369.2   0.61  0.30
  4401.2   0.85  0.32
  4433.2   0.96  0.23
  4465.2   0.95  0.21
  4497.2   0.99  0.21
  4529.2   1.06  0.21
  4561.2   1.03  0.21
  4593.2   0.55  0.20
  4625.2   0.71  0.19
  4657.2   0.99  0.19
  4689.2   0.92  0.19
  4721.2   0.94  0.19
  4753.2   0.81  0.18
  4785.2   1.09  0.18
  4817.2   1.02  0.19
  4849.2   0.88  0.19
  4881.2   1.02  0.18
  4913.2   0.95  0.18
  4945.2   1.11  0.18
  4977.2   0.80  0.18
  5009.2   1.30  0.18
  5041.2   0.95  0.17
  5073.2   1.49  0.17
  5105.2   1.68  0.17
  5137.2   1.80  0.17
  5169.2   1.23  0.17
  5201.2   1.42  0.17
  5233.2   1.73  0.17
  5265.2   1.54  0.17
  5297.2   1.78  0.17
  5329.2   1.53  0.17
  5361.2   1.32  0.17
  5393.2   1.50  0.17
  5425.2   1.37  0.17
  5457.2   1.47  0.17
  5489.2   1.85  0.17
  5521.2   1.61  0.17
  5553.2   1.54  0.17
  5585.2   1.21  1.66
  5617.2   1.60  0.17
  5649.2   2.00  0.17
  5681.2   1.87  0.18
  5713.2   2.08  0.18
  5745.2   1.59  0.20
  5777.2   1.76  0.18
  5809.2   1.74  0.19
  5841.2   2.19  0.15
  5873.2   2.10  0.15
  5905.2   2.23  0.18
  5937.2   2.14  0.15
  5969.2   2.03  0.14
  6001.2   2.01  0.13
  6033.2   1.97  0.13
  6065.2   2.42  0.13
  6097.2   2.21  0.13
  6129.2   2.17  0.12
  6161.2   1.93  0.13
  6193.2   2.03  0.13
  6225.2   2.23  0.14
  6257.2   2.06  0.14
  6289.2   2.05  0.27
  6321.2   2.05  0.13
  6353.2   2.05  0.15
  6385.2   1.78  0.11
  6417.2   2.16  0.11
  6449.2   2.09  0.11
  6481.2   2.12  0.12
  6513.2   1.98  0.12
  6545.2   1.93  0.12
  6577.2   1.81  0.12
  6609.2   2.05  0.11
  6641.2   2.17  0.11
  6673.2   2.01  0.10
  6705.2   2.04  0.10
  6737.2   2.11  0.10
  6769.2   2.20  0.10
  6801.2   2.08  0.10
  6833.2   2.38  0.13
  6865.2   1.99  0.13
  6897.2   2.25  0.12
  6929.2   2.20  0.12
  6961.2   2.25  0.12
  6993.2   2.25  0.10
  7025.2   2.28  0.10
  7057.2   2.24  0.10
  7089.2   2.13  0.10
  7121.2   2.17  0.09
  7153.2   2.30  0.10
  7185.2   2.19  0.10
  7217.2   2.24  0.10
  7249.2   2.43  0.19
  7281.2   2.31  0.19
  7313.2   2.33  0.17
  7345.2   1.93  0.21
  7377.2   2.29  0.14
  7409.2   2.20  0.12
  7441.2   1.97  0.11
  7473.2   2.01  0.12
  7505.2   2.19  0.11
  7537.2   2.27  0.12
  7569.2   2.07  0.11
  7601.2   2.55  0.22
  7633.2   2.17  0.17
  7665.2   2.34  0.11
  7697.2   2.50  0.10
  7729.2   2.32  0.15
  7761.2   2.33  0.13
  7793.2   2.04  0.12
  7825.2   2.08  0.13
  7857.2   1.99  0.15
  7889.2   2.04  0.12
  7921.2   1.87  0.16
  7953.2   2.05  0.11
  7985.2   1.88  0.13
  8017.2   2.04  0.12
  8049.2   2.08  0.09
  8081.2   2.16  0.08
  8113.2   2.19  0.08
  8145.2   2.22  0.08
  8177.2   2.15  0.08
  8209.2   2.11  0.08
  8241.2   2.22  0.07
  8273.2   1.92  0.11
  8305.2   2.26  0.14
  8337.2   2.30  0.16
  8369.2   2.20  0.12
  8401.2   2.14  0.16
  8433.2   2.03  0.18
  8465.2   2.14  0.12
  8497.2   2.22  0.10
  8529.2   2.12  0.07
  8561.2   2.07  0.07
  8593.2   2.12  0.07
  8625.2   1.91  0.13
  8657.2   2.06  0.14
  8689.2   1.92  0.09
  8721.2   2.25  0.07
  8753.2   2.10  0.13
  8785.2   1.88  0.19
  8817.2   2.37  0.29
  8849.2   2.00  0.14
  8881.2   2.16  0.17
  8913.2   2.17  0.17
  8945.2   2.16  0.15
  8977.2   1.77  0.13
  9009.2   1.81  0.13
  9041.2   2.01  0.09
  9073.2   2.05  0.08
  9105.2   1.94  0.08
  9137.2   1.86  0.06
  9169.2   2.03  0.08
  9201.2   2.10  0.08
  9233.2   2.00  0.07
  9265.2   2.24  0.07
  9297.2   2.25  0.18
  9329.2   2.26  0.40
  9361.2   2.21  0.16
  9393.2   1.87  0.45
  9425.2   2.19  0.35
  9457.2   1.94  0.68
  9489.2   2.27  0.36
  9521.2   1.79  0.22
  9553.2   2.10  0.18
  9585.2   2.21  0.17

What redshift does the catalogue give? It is 0.267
